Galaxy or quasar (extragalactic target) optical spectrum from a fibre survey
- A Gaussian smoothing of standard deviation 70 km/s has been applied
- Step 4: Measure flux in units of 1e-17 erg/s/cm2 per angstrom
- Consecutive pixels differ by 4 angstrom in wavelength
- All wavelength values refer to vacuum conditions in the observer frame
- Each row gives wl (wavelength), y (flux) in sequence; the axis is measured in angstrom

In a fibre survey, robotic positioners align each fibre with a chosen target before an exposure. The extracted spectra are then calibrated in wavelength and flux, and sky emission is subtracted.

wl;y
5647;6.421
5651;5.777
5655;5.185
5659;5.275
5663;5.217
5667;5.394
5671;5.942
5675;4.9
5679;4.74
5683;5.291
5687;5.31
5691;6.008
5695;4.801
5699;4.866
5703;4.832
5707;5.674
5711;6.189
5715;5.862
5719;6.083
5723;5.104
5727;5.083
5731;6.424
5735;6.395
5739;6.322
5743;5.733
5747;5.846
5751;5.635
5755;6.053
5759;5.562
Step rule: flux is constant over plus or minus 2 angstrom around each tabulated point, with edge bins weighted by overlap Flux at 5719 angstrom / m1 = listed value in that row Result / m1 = 6.083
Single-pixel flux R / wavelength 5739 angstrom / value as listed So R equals 6.322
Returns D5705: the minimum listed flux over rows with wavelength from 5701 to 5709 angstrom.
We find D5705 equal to 4.832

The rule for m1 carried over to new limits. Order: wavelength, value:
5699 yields 4.866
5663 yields 5.217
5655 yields 5.185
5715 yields 5.862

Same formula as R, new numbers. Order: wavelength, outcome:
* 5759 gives 5.562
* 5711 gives 6.189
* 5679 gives 4.74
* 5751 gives 5.635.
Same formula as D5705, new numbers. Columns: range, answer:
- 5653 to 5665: 5.185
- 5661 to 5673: 5.217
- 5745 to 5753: 5.635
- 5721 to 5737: 5.083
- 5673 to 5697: 4.74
